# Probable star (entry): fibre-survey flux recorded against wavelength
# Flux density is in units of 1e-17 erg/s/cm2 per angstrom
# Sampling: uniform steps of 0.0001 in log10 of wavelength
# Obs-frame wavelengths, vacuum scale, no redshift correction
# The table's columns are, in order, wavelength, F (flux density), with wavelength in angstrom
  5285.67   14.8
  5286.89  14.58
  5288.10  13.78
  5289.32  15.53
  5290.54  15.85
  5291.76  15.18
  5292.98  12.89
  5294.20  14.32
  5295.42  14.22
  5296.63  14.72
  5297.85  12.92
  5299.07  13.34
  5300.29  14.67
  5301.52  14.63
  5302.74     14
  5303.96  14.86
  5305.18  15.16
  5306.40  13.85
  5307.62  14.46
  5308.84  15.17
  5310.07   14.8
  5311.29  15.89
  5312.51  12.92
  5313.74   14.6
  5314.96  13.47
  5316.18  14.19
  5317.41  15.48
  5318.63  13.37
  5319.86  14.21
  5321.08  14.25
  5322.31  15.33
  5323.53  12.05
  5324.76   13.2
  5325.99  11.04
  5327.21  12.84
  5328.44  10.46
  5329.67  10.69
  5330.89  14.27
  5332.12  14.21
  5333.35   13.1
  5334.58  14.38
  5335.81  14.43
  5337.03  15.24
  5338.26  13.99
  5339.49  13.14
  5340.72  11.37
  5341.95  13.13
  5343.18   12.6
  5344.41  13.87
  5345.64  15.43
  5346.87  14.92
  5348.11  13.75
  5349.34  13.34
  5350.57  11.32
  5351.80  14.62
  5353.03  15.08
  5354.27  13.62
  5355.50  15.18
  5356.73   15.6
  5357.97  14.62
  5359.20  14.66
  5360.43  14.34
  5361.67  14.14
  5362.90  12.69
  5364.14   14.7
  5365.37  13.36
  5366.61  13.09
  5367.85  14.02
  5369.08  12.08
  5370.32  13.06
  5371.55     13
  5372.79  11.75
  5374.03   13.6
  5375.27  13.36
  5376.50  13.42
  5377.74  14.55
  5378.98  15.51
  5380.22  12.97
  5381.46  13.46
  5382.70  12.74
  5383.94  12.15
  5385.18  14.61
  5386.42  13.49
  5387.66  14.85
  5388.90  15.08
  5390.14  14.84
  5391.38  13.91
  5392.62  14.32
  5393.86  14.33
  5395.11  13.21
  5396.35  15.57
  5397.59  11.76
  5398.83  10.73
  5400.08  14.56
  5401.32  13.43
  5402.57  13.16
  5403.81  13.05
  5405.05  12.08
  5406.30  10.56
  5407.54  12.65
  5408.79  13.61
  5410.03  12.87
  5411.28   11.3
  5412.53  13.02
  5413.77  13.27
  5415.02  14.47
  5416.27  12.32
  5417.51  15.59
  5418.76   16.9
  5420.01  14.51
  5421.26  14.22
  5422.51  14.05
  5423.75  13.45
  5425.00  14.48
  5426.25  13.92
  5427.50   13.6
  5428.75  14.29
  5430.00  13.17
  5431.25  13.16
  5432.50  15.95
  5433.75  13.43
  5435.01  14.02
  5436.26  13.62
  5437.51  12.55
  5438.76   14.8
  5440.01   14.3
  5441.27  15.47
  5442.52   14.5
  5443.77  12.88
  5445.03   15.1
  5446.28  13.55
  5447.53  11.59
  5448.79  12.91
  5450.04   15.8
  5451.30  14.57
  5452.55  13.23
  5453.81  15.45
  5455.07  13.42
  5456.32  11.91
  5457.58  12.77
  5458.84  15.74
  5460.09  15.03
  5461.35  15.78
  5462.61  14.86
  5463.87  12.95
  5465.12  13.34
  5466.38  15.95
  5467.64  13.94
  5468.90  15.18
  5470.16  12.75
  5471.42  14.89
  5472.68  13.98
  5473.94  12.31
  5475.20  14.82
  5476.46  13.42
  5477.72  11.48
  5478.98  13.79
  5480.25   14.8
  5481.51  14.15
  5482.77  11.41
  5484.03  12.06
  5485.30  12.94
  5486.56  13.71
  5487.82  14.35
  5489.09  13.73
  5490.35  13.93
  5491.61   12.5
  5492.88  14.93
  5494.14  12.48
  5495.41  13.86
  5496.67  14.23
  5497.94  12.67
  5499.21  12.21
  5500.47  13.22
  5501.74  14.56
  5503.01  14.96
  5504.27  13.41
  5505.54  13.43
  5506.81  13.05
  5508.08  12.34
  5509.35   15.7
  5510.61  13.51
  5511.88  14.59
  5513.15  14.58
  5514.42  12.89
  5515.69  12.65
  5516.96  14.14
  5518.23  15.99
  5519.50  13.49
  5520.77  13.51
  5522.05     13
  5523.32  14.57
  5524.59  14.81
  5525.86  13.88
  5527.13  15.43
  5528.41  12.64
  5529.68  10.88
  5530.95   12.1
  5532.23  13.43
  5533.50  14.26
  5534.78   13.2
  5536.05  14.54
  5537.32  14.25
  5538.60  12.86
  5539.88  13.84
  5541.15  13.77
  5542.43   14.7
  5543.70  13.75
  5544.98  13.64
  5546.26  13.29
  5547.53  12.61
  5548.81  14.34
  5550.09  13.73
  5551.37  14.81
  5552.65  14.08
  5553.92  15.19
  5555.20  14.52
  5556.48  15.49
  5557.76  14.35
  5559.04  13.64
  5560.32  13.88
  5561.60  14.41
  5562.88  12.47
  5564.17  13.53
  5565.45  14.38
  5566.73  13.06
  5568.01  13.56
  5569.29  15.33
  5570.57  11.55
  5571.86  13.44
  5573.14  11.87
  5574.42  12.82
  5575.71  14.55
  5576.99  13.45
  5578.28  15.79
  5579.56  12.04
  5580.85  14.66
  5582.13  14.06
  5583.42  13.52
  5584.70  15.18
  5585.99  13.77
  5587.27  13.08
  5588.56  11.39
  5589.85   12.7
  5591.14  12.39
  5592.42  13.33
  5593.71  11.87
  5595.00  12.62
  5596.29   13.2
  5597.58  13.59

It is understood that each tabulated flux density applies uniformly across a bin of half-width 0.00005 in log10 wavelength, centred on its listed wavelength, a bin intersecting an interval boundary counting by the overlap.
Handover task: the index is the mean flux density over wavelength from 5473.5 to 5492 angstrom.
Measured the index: 13.3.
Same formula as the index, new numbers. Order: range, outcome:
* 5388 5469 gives 13.8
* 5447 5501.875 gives 13.7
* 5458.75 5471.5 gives 14.5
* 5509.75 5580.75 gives 13.8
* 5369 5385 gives 13.3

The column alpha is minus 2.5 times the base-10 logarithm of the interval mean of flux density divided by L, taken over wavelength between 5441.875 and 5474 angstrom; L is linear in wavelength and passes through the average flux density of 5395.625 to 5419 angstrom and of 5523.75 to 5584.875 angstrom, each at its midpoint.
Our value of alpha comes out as -0.054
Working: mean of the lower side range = 13.1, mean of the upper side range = 13.8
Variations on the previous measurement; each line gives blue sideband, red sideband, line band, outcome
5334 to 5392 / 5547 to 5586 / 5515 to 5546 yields 0.01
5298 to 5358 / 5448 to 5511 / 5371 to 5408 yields 0.03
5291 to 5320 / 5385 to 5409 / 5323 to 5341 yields 0.09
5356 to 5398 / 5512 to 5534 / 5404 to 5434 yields 0.01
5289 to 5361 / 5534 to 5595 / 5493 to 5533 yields 0.01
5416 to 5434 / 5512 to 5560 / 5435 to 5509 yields 0.03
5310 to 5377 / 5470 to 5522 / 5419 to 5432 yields -0.03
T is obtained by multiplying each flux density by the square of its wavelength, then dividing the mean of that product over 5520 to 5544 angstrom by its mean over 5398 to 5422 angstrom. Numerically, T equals 1.1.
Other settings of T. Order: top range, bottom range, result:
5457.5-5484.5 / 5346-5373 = 1.05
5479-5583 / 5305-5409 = 1.07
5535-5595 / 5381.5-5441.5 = 1.06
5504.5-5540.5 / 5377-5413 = 1.07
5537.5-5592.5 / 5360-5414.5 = 1.09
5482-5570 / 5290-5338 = 1.06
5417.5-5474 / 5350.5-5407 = 1.06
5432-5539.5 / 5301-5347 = 1.06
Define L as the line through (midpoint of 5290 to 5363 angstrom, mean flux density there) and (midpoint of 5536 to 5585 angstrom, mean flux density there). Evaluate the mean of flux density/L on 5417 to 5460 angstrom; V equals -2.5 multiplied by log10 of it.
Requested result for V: -0.01 mag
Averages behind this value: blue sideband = 13.9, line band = 14.1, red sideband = 13.9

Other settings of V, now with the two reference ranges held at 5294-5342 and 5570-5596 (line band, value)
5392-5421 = 0.02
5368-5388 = 0.02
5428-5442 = -0.04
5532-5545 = -0.04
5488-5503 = -0.01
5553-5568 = -0.06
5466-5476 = -0.06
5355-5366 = -0.05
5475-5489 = 0.01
